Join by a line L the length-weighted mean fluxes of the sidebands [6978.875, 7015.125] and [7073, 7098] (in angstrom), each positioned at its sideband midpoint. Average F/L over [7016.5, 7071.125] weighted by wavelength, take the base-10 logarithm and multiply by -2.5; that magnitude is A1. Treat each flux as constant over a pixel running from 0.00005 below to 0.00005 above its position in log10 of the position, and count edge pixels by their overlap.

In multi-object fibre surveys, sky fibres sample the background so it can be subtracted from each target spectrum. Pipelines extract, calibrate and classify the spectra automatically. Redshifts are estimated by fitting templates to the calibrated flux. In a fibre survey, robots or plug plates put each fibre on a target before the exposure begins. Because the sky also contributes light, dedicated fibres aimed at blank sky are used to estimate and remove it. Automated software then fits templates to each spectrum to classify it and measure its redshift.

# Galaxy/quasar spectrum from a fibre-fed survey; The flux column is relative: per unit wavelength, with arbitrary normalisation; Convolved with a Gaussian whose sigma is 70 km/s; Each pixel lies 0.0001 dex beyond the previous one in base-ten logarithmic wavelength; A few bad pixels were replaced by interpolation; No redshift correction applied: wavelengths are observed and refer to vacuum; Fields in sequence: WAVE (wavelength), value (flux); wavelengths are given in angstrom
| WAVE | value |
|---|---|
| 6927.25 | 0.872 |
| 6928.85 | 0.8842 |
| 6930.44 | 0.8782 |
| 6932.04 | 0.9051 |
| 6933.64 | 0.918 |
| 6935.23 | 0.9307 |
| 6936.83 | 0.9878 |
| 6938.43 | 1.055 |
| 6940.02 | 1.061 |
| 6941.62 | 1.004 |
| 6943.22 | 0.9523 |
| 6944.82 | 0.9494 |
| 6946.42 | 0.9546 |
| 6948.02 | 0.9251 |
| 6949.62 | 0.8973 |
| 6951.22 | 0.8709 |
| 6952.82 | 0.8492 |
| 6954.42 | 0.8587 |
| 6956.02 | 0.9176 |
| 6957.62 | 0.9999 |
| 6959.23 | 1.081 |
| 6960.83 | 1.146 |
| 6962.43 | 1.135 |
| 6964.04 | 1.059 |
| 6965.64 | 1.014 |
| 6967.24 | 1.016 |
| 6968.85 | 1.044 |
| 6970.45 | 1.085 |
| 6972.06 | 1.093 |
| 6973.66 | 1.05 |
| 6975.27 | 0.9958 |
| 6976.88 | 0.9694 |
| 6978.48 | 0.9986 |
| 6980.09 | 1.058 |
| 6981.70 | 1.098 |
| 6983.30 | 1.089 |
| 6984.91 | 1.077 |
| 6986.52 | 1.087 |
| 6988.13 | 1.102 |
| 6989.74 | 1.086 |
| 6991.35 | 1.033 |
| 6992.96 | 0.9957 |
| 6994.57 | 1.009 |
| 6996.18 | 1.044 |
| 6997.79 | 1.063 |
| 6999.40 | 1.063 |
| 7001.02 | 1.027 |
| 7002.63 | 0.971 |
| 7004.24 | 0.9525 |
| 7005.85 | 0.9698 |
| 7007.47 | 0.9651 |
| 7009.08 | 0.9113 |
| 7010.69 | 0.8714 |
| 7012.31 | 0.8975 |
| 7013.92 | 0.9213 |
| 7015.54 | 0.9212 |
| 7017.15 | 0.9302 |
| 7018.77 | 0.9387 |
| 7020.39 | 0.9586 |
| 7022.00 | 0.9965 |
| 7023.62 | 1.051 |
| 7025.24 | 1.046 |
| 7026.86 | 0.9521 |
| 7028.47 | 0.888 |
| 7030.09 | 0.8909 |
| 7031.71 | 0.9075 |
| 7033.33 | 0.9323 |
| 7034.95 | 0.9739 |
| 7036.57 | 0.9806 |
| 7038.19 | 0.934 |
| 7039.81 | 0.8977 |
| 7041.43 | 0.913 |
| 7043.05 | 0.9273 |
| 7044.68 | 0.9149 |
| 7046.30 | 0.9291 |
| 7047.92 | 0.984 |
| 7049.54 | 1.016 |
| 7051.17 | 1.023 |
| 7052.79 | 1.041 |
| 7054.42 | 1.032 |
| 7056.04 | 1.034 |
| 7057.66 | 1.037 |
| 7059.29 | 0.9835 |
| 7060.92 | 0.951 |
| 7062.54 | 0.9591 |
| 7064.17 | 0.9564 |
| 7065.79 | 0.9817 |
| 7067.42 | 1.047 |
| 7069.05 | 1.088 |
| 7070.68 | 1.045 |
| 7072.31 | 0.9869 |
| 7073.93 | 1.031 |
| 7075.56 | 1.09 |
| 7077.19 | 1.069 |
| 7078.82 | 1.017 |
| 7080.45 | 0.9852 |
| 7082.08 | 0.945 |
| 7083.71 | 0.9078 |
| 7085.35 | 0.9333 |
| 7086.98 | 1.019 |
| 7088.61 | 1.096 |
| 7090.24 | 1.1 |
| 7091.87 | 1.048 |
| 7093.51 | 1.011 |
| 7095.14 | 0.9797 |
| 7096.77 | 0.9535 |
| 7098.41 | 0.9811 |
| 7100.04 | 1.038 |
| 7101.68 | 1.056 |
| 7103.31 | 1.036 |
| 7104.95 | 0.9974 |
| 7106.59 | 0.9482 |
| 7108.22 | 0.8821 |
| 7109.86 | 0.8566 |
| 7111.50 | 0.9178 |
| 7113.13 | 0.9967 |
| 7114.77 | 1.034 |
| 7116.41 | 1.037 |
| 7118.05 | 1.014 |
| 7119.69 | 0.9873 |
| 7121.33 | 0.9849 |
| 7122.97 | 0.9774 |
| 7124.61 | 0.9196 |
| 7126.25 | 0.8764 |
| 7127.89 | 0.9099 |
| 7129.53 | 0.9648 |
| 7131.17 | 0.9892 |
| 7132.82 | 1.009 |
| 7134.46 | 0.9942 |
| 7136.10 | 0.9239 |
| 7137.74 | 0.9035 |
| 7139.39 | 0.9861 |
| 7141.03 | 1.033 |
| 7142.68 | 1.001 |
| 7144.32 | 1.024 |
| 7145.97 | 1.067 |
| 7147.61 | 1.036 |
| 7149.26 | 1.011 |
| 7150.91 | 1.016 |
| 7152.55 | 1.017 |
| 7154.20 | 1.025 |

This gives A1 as 0.041 mag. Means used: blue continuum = 1.01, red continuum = 1.01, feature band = 0.974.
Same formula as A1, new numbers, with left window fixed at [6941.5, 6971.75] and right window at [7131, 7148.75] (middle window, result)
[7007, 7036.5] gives 0.055 mag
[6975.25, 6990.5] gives -0.073 mag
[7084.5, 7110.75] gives 0.000 mag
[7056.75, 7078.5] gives -0.026 mag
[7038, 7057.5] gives 0.021 mag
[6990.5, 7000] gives -0.047 mag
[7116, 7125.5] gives 0.014 mag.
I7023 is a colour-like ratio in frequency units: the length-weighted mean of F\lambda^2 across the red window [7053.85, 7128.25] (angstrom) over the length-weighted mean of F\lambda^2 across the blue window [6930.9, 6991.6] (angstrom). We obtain 1.02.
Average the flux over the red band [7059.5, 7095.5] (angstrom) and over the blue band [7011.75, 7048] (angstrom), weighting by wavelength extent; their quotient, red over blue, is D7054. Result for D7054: 1.07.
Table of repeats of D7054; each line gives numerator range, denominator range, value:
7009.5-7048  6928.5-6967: 0.97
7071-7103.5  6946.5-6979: 1.02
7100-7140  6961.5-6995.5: 0.92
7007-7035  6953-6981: 0.92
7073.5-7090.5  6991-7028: 1.04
